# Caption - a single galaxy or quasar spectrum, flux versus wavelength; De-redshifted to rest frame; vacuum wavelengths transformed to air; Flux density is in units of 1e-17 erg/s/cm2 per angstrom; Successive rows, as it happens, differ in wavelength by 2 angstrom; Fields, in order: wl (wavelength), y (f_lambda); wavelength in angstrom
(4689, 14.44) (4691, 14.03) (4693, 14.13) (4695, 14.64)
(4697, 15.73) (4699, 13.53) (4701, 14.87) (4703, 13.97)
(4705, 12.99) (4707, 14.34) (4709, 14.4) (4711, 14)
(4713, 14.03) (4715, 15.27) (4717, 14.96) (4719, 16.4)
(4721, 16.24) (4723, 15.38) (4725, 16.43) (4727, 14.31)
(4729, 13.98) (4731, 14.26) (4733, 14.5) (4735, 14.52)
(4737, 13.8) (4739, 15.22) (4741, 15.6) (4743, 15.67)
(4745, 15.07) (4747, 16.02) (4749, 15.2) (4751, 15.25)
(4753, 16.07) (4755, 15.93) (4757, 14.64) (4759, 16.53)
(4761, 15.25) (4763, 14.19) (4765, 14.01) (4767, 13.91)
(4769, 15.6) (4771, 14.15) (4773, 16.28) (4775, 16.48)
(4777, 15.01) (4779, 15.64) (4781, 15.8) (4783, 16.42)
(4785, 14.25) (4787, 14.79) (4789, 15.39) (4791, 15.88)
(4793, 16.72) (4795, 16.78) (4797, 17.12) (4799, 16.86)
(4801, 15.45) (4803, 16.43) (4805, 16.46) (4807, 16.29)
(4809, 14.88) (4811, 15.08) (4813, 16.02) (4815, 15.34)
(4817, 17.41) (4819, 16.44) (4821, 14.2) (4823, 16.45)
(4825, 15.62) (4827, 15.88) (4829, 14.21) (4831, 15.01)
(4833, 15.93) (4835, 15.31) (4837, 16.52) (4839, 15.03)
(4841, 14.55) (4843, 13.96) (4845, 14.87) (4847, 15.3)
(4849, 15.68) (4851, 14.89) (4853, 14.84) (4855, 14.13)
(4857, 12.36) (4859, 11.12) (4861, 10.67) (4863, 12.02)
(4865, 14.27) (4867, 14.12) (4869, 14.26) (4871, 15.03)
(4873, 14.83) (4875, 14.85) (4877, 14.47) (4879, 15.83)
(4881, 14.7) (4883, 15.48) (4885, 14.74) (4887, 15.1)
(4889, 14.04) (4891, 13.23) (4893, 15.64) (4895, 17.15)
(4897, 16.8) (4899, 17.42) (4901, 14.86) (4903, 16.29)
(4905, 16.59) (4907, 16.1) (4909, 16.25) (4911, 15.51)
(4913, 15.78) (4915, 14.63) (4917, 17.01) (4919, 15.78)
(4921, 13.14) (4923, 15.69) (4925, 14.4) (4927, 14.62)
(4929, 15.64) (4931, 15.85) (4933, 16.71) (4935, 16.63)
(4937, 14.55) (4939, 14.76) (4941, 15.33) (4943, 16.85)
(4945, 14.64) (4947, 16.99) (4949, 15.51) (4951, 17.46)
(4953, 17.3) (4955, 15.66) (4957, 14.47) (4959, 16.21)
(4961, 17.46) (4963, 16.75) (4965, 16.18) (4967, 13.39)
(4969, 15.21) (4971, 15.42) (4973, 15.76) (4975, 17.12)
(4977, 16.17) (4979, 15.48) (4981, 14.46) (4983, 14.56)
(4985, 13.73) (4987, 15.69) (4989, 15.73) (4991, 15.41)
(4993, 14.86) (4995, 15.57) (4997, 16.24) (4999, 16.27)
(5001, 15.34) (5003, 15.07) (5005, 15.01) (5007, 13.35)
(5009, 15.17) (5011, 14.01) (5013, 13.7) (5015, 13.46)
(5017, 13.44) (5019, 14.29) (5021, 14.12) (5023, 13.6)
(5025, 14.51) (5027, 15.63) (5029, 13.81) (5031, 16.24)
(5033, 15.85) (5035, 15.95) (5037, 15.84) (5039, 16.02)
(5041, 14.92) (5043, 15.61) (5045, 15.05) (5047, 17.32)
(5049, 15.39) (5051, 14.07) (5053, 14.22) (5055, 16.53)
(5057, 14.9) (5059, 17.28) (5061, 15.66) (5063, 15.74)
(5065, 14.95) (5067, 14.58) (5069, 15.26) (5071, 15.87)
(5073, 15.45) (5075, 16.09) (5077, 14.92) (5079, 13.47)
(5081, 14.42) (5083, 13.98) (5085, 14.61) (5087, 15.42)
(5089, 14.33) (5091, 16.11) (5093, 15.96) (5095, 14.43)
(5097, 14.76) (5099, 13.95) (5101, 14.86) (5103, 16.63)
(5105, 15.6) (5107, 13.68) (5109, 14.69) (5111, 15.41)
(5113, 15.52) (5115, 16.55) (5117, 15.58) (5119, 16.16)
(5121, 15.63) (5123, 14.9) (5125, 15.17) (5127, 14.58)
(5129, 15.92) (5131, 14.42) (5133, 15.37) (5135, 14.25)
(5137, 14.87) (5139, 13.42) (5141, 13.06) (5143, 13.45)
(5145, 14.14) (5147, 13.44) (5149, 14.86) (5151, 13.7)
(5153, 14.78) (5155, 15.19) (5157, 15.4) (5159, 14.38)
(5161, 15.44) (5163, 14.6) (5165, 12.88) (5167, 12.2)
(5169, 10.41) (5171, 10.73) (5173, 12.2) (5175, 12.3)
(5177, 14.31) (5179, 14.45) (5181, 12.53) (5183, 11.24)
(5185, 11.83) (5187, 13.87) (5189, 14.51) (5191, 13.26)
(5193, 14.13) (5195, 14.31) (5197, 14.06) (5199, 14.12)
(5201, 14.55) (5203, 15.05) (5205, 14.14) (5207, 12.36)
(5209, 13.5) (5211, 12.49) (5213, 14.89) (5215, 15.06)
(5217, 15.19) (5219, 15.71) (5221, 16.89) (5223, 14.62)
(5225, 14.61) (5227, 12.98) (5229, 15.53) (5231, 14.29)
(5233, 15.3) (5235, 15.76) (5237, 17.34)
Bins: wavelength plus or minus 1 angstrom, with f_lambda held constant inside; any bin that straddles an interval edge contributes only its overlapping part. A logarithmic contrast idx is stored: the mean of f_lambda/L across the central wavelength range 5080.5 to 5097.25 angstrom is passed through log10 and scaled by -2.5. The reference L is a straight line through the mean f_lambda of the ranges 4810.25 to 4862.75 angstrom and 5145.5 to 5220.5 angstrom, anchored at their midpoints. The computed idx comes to -0.06 mag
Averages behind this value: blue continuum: 14.8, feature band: 14.9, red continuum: 13.8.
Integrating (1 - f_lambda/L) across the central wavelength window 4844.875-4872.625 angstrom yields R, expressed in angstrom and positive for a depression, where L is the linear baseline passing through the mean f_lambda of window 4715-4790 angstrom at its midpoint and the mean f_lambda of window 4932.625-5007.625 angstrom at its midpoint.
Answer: 2.9 angstrom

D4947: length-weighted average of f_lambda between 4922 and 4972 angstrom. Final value 15.7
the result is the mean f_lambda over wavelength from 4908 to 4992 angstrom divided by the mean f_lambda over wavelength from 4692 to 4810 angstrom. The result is 1.0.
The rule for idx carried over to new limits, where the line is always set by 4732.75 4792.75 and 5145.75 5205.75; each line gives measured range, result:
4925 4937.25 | -0.074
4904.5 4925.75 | -0.062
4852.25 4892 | 0.062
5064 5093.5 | -0.075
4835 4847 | -0.006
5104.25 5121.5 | -0.114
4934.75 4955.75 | -0.101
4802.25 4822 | -0.055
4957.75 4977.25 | -0.106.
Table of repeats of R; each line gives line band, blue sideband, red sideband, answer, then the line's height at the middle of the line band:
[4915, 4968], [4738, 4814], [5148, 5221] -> -3.0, 14.9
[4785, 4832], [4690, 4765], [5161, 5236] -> -3.6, 14.7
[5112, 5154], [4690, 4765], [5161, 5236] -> -2.3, 14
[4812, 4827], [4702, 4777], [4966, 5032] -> -1.0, 15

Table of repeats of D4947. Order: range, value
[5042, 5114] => 15.2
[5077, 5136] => 15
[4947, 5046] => 15.3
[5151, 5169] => 14.1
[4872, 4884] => 15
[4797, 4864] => 15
